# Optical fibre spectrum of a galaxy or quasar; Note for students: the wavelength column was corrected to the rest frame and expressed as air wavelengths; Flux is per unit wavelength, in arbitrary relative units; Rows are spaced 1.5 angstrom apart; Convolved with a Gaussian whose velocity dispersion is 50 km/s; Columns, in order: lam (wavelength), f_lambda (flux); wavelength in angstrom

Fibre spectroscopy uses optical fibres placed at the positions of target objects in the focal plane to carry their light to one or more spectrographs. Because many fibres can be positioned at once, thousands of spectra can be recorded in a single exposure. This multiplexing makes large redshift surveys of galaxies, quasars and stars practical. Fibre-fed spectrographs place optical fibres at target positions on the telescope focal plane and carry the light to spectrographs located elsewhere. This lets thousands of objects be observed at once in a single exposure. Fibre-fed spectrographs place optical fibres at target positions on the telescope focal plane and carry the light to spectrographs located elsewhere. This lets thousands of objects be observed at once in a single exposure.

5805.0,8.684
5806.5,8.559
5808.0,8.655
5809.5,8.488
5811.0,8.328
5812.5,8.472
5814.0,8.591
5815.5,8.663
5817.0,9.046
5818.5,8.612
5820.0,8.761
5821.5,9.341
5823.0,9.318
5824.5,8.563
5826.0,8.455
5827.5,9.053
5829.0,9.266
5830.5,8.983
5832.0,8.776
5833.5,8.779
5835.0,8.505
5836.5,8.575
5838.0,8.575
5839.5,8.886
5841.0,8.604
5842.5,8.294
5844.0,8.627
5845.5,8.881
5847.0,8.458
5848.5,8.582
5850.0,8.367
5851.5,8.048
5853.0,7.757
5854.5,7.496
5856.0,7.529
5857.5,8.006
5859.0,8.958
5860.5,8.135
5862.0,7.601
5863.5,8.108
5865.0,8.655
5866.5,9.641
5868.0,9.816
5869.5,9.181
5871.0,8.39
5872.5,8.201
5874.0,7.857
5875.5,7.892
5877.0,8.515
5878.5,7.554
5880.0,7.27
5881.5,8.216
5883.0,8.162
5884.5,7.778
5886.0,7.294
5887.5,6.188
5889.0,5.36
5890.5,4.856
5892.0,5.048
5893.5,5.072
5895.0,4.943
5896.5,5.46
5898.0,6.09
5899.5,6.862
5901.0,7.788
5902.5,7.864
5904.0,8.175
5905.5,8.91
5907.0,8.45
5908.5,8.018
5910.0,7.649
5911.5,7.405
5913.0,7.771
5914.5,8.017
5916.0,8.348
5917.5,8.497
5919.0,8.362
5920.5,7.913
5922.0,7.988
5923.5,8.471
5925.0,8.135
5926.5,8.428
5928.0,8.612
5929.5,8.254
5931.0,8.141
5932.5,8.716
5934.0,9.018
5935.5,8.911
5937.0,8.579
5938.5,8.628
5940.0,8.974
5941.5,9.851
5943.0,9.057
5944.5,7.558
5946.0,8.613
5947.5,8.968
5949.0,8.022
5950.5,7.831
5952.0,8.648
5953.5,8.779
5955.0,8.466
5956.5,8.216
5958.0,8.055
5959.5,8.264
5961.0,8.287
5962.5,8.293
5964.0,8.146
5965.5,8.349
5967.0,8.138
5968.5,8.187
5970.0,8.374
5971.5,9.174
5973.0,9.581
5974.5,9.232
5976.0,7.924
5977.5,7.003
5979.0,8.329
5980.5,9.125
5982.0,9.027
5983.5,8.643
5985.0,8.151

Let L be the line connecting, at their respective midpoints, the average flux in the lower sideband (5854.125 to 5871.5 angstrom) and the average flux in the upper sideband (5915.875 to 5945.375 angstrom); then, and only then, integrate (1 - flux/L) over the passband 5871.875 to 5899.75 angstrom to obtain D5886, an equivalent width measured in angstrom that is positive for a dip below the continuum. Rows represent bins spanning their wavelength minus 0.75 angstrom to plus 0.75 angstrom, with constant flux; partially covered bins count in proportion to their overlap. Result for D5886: 5.7 angstrom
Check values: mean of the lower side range 8.48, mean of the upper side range 8.53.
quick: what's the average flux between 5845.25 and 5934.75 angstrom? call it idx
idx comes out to 7.81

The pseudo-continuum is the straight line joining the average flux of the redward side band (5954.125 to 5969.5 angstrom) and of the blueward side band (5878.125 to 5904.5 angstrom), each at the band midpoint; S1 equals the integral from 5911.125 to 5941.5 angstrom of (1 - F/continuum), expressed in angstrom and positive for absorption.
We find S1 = -3.9 angstrom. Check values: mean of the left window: 6.64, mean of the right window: 8.25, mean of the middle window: 8.41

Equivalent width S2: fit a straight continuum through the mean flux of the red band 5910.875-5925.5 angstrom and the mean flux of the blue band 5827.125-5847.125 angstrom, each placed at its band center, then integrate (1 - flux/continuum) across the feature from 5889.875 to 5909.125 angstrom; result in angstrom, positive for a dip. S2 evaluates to 3.5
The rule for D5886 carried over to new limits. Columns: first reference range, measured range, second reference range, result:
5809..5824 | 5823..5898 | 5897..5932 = 4.4 angstrom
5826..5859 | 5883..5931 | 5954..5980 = 5.9 angstrom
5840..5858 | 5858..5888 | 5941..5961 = 0.4 angstrom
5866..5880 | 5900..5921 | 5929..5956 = 1.2 angstrom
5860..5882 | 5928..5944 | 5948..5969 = -1.0 angstrom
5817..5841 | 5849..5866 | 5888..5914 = -0.1 angstrom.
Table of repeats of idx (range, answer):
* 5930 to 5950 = 8.68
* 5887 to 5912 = 6.71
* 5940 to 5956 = 8.59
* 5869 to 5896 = 7.06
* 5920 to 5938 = 8.44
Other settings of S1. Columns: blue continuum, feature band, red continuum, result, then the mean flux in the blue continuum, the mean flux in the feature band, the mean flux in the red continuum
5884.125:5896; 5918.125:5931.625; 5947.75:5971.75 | -2.36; 5.75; 8.26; 8.32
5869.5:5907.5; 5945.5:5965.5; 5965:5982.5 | -0.27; 7.16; 8.35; 8.53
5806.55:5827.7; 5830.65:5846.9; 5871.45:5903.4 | -0.99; 8.72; 8.65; 6.89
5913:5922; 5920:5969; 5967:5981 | -0.65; 8.17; 8.44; 8.52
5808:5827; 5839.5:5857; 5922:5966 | 0.81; 8.72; 8.26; 8.48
